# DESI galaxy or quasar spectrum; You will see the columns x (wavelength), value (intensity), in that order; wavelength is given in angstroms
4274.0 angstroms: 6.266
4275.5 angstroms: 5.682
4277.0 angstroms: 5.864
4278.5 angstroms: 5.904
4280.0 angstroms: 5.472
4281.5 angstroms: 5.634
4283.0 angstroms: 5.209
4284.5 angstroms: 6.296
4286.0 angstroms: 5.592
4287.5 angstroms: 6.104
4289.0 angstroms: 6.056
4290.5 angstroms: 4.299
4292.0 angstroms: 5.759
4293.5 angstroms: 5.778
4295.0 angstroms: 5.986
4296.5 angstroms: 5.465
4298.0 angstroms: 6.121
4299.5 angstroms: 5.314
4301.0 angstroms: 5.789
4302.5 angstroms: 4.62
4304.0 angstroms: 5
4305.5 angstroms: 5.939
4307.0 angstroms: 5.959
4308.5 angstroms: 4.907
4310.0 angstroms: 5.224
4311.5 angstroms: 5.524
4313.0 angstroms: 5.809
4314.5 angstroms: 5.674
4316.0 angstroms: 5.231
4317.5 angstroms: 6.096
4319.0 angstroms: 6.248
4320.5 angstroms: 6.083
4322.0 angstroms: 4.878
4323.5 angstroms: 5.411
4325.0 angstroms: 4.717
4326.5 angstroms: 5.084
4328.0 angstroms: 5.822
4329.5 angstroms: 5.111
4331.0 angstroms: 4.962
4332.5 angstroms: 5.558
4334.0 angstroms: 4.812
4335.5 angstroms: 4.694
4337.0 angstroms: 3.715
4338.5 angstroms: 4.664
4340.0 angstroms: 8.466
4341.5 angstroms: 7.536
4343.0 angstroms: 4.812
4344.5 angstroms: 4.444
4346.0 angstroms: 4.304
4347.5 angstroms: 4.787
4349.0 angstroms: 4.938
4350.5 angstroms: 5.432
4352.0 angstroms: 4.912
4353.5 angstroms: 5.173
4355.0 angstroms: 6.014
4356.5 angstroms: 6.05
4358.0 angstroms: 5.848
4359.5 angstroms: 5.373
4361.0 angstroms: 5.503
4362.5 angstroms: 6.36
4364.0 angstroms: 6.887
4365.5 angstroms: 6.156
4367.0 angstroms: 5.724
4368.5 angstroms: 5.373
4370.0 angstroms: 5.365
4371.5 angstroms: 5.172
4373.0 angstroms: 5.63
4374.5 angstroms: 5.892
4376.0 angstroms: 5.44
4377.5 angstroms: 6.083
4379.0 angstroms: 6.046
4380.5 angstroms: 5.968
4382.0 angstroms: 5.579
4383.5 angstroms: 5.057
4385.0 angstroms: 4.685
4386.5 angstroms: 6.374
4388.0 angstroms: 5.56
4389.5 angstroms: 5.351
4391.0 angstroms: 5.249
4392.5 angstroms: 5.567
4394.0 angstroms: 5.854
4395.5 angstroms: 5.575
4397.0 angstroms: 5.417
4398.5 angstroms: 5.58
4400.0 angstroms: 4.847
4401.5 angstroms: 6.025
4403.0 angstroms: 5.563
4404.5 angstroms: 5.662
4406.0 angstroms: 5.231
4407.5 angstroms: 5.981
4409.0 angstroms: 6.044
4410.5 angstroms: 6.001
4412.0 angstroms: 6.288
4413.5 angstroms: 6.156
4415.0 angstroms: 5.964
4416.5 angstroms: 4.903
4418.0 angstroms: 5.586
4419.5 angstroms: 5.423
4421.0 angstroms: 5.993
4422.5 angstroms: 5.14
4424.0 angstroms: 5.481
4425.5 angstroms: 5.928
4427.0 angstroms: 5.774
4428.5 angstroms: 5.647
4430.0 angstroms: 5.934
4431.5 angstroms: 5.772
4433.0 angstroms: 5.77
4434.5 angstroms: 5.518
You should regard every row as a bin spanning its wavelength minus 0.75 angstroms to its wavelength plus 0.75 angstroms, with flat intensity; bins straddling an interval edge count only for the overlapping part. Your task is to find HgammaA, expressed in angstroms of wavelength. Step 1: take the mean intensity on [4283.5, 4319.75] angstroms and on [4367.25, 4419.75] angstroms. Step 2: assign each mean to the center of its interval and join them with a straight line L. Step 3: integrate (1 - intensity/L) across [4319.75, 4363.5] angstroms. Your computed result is 1.9 angstroms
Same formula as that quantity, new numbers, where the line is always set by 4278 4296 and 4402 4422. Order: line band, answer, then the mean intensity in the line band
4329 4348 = 1.6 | 5.23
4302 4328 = 1.1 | 5.45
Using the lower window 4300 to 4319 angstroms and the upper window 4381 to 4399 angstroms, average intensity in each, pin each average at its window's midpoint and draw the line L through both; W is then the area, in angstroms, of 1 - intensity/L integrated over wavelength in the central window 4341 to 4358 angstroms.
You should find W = 0.6 angstroms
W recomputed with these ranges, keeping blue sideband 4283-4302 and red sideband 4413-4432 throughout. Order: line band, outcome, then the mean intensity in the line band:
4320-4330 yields 0.7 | 5.29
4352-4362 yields 0.1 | 5.62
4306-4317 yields 0.3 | 5.5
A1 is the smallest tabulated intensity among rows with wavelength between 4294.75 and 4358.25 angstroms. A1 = 3.715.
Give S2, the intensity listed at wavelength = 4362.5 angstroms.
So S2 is 6.36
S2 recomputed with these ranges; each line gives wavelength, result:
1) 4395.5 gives 5.575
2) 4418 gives 5.586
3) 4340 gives 8.466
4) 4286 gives 5.592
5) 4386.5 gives 6.374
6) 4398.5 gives 5.58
